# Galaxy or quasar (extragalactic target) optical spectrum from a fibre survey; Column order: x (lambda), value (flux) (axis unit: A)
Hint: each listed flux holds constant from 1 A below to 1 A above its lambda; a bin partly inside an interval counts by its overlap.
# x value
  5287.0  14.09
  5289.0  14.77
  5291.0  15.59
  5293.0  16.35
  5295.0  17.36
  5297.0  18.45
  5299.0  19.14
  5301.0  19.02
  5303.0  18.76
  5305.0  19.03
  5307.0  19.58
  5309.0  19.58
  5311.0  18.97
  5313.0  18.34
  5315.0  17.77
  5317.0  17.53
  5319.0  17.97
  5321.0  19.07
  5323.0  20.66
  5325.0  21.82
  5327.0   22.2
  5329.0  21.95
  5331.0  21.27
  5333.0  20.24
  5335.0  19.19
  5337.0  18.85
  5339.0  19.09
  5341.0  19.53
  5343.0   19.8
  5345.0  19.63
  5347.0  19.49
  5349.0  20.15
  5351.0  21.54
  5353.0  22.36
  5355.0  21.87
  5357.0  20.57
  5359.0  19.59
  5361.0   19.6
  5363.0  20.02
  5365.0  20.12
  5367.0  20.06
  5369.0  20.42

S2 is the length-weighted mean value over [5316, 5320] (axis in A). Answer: 17.8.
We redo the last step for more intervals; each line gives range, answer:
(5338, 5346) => 19.5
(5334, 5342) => 19.2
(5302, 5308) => 19.1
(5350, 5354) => 21.9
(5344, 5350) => 19.8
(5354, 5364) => 20.3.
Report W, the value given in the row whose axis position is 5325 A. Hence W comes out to 21.82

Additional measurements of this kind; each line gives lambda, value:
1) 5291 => 15.59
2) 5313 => 18.34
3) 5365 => 20.12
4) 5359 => 19.59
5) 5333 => 20.24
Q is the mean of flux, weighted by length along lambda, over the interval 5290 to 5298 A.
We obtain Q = 16.9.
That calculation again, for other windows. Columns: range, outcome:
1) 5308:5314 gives 19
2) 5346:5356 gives 21.1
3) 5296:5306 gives 18.9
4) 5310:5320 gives 18.1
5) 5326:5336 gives 21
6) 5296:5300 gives 18.8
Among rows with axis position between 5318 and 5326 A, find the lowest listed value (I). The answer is 17.97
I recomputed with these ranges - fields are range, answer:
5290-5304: 15.59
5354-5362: 19.59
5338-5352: 19.09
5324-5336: 19.19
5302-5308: 18.76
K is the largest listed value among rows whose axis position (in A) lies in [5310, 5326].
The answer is 21.82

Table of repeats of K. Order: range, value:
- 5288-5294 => 16.35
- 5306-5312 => 19.58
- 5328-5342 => 21.95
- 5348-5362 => 22.36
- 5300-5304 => 19.02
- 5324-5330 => 22.2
